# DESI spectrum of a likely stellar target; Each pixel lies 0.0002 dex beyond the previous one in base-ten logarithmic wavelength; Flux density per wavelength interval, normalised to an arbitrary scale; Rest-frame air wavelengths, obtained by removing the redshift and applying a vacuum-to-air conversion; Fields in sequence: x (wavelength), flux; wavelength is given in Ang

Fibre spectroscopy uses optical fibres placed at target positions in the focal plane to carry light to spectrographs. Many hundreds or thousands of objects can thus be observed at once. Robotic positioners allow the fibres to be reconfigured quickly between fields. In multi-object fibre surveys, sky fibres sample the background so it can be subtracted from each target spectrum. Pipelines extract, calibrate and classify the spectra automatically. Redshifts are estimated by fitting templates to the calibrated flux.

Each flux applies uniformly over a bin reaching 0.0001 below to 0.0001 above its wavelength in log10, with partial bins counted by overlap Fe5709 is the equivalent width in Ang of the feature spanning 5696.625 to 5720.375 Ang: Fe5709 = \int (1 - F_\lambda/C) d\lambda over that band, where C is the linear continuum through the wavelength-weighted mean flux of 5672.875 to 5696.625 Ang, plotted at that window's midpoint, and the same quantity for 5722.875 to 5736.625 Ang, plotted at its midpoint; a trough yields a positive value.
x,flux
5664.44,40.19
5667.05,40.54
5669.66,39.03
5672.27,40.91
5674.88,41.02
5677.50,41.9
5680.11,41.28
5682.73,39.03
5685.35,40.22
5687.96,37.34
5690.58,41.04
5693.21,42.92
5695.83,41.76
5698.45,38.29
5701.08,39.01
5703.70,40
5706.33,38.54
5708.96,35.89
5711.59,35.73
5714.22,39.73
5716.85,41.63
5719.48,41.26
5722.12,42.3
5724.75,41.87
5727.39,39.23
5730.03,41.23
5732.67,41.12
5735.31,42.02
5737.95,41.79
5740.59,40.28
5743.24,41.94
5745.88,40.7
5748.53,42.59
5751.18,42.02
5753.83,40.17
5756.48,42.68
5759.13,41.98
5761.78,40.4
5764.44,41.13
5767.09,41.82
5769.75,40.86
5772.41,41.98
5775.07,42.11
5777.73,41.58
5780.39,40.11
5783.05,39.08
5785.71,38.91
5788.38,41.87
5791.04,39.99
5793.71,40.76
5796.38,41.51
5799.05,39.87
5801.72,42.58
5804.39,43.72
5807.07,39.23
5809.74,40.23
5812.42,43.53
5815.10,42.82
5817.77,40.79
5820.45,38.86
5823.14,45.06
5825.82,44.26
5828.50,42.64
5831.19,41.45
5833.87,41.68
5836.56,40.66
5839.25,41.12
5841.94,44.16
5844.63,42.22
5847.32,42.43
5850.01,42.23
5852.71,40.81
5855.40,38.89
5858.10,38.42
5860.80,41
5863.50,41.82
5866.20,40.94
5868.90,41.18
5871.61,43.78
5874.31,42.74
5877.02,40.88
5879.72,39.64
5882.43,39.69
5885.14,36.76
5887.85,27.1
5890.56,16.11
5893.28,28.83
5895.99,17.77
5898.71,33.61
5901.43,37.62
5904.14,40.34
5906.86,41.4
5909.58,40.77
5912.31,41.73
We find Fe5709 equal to 1.2 Ang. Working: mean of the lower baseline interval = 40.7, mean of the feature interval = 38.9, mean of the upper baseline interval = 41.1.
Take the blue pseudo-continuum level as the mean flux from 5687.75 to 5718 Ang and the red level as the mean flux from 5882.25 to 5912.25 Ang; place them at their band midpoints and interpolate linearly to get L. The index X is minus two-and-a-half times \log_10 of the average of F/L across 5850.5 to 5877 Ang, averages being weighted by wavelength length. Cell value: -0.21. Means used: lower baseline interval 39.4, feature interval 41.1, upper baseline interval 32.8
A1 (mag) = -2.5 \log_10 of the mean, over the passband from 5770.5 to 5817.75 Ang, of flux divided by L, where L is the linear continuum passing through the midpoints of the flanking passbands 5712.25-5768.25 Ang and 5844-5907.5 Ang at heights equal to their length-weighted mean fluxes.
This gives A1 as -0.04 mag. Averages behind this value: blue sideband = 41.3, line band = 41.2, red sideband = 37.2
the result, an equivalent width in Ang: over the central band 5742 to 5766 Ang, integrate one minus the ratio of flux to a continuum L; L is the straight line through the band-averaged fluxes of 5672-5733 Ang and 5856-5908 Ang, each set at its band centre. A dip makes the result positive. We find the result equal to -1.5 Ang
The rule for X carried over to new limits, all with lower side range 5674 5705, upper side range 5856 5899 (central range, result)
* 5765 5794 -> -0.075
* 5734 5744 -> -0.064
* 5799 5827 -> -0.128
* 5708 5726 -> -0.006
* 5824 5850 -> -0.155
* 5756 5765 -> -0.078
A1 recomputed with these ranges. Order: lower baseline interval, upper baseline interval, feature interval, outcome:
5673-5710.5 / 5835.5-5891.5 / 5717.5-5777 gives -0.05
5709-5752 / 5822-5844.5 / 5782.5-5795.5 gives 0.04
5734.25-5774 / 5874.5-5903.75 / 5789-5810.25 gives -0.07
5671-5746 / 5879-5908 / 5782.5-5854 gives -0.17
